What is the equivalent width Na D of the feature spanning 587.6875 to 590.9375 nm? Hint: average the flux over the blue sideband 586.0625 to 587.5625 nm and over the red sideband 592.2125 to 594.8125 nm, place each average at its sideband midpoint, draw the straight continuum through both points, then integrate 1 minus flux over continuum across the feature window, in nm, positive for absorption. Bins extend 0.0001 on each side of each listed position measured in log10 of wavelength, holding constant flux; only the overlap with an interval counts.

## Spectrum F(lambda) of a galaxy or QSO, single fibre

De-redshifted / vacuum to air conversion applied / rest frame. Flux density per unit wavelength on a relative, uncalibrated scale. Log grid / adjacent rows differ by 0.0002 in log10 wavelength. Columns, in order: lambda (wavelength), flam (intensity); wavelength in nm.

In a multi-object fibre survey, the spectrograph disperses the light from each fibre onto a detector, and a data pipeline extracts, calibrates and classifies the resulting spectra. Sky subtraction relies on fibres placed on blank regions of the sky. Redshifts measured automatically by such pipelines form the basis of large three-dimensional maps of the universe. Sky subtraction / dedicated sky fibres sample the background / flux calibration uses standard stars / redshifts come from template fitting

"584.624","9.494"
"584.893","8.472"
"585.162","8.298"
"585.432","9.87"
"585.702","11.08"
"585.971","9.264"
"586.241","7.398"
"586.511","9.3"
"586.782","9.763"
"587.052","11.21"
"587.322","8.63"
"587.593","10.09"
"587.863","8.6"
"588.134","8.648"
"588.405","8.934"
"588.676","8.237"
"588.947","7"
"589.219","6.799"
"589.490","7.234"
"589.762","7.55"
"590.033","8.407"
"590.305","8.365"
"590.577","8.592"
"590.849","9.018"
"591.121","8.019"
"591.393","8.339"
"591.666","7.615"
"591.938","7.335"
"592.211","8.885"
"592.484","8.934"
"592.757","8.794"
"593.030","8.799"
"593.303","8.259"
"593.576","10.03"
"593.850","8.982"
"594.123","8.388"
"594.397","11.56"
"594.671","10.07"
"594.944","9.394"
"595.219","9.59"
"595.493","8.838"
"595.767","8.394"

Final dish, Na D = 0.41 nm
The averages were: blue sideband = 9.31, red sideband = 9.29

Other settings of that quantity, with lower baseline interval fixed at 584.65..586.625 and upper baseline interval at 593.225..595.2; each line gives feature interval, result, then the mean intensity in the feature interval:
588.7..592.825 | 0.59 nm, 8.05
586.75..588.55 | -0.03 nm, 9.39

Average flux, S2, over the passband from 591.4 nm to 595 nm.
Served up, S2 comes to 8.97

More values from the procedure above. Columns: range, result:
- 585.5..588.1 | 9.46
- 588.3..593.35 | 8.16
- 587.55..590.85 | 8.19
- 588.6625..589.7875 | 7.25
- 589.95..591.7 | 8.37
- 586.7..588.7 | 9.31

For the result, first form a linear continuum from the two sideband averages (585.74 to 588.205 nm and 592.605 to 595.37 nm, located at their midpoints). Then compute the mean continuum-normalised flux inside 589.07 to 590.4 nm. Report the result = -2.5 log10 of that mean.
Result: 0.22 mag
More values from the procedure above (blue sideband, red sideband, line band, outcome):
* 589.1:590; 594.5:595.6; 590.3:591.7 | -0.06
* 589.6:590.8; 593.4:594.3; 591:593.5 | 0.05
